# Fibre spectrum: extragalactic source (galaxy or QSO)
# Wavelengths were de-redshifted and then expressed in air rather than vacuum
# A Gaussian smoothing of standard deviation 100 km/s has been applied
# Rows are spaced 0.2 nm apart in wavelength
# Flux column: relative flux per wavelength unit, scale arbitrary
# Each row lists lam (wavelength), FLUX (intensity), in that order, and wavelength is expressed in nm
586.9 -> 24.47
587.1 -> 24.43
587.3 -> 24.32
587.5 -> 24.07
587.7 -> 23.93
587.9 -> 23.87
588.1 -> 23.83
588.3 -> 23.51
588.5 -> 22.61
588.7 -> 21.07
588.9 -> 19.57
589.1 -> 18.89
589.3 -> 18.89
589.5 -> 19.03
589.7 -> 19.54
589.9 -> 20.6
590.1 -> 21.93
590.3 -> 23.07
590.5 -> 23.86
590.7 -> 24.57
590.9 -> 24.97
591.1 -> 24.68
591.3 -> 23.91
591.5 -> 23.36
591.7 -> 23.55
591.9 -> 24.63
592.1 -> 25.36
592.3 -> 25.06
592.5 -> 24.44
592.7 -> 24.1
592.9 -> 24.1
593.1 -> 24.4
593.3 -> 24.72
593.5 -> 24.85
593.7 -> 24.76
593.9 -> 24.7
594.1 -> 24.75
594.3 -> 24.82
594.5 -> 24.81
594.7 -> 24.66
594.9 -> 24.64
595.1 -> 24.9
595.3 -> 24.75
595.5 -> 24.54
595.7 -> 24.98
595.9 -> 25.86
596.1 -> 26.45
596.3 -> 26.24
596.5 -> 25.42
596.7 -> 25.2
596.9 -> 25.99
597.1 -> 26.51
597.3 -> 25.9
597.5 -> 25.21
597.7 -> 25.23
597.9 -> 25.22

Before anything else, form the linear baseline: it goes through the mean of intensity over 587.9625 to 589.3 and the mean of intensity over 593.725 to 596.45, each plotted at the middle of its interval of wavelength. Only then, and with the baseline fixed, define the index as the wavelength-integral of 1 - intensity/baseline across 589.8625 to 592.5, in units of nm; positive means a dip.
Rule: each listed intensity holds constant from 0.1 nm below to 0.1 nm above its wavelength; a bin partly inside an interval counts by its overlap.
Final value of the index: -0.12 nm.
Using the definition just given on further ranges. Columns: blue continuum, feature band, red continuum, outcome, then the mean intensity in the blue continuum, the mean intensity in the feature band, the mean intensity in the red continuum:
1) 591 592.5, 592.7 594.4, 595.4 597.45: 0.019 nm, 24.4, 24.6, 25.7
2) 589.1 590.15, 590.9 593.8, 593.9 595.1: -0.245 nm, 19.8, 24.4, 24.7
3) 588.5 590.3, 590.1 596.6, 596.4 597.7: -0.462 nm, 20.3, 24.6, 25.7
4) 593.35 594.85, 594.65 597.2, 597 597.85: -0.014 nm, 24.8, 25.4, 25.7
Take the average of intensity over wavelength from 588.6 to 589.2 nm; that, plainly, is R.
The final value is 19.8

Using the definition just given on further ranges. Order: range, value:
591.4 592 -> 23.8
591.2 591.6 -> 23.6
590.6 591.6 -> 24.3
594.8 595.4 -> 24.8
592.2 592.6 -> 24.7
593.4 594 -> 24.8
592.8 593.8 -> 24.6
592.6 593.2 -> 24.2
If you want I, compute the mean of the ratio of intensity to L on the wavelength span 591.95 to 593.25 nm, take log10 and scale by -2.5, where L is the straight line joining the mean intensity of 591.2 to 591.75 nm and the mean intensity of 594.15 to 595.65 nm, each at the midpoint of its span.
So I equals -0.03 mag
